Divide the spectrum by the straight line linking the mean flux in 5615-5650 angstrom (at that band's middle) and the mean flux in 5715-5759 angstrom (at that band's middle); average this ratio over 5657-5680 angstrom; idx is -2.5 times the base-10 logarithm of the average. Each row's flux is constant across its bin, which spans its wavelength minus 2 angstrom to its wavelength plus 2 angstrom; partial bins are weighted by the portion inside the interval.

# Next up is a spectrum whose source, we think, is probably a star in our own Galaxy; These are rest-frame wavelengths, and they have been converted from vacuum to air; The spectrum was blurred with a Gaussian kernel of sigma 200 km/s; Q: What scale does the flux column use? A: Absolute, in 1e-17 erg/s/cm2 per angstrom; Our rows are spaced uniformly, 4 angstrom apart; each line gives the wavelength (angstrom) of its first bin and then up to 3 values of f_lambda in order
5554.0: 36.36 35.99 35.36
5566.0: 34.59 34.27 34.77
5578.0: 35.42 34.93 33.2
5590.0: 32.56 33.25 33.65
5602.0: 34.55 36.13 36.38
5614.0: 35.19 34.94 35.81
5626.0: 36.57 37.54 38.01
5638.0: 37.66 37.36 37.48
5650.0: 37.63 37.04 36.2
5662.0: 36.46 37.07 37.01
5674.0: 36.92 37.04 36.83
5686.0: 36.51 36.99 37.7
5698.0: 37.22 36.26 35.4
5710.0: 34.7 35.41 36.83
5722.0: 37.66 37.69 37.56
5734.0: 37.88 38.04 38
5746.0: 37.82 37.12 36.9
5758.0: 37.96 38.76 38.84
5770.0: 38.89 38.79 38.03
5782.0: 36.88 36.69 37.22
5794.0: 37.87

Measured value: 0.01 mag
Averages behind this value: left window 36.9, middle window 36.8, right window 37.5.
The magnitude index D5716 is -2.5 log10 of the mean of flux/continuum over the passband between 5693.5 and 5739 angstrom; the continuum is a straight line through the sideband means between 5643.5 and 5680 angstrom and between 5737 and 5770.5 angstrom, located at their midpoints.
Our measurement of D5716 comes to 0.02 mag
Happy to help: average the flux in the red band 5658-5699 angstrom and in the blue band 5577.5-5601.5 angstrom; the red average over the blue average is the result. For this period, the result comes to 1.09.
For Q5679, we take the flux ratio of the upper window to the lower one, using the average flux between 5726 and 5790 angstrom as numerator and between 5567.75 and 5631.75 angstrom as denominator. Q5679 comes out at 1.1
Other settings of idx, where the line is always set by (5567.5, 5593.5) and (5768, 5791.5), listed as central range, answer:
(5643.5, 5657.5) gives -0.05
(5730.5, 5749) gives -0.02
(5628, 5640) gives -0.08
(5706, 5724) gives 0.02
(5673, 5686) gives -0.03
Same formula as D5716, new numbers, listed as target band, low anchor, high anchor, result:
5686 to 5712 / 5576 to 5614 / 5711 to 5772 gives 0.010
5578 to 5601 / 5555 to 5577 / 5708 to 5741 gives 0.051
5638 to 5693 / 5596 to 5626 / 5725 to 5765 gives -0.020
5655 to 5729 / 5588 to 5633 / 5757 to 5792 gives -0.002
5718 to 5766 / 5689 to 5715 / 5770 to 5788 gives -0.022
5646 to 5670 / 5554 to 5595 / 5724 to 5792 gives -0.027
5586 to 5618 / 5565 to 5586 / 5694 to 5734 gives 0.018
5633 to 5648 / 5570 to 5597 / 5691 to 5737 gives -0.071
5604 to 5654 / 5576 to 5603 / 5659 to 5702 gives -0.046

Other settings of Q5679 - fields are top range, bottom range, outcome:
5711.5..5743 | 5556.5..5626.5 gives 1.07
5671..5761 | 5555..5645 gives 1.05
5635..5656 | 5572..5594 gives 1.10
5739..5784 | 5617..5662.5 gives 1.03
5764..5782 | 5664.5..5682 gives 1.04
